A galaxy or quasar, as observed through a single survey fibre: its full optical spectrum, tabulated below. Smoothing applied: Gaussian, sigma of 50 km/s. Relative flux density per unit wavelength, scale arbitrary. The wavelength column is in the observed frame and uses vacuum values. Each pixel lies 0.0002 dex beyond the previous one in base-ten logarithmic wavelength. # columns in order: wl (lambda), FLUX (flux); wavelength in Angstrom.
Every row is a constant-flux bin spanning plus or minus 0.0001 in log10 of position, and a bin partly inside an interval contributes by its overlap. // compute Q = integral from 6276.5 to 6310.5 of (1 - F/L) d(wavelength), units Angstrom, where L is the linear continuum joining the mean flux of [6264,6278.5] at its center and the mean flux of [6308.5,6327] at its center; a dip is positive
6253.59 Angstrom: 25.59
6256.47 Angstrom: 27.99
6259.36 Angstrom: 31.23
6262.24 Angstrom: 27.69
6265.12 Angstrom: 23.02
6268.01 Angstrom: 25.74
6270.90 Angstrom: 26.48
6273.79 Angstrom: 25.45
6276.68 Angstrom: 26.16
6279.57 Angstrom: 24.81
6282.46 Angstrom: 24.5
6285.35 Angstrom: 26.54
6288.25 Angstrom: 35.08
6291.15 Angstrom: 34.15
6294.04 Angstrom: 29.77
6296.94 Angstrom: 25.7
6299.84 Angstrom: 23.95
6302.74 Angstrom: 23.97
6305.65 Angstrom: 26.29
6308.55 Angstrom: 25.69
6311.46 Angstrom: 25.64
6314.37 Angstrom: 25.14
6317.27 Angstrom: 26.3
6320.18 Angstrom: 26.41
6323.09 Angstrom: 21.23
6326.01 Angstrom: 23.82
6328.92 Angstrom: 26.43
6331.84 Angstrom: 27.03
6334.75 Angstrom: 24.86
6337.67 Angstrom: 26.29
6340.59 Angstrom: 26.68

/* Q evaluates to -2.8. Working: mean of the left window 25.4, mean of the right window 24.8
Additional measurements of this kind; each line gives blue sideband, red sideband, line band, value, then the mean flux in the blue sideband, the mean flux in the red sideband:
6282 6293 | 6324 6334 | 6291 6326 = 2.8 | 30.6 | 25.4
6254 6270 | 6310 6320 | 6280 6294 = -1.7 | 27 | 25.8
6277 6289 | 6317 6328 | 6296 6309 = 0.4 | 27.2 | 24.3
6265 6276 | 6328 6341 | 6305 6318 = 0.1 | 25.5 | 26.2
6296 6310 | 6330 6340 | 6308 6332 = 0.4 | 25.1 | 26.1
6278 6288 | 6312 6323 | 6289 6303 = -1.1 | 26.5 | 25.4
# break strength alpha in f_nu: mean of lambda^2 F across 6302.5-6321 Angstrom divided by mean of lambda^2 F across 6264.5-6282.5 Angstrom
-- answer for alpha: 1.03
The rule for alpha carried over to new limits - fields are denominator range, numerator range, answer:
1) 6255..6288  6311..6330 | 0.95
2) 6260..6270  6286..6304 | 1.12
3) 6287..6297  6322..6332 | 0.78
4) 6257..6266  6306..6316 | 0.94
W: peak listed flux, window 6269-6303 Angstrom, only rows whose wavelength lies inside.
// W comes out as 35.08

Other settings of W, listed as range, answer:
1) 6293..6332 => 29.77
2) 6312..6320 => 26.3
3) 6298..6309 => 26.29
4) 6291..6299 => 34.15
